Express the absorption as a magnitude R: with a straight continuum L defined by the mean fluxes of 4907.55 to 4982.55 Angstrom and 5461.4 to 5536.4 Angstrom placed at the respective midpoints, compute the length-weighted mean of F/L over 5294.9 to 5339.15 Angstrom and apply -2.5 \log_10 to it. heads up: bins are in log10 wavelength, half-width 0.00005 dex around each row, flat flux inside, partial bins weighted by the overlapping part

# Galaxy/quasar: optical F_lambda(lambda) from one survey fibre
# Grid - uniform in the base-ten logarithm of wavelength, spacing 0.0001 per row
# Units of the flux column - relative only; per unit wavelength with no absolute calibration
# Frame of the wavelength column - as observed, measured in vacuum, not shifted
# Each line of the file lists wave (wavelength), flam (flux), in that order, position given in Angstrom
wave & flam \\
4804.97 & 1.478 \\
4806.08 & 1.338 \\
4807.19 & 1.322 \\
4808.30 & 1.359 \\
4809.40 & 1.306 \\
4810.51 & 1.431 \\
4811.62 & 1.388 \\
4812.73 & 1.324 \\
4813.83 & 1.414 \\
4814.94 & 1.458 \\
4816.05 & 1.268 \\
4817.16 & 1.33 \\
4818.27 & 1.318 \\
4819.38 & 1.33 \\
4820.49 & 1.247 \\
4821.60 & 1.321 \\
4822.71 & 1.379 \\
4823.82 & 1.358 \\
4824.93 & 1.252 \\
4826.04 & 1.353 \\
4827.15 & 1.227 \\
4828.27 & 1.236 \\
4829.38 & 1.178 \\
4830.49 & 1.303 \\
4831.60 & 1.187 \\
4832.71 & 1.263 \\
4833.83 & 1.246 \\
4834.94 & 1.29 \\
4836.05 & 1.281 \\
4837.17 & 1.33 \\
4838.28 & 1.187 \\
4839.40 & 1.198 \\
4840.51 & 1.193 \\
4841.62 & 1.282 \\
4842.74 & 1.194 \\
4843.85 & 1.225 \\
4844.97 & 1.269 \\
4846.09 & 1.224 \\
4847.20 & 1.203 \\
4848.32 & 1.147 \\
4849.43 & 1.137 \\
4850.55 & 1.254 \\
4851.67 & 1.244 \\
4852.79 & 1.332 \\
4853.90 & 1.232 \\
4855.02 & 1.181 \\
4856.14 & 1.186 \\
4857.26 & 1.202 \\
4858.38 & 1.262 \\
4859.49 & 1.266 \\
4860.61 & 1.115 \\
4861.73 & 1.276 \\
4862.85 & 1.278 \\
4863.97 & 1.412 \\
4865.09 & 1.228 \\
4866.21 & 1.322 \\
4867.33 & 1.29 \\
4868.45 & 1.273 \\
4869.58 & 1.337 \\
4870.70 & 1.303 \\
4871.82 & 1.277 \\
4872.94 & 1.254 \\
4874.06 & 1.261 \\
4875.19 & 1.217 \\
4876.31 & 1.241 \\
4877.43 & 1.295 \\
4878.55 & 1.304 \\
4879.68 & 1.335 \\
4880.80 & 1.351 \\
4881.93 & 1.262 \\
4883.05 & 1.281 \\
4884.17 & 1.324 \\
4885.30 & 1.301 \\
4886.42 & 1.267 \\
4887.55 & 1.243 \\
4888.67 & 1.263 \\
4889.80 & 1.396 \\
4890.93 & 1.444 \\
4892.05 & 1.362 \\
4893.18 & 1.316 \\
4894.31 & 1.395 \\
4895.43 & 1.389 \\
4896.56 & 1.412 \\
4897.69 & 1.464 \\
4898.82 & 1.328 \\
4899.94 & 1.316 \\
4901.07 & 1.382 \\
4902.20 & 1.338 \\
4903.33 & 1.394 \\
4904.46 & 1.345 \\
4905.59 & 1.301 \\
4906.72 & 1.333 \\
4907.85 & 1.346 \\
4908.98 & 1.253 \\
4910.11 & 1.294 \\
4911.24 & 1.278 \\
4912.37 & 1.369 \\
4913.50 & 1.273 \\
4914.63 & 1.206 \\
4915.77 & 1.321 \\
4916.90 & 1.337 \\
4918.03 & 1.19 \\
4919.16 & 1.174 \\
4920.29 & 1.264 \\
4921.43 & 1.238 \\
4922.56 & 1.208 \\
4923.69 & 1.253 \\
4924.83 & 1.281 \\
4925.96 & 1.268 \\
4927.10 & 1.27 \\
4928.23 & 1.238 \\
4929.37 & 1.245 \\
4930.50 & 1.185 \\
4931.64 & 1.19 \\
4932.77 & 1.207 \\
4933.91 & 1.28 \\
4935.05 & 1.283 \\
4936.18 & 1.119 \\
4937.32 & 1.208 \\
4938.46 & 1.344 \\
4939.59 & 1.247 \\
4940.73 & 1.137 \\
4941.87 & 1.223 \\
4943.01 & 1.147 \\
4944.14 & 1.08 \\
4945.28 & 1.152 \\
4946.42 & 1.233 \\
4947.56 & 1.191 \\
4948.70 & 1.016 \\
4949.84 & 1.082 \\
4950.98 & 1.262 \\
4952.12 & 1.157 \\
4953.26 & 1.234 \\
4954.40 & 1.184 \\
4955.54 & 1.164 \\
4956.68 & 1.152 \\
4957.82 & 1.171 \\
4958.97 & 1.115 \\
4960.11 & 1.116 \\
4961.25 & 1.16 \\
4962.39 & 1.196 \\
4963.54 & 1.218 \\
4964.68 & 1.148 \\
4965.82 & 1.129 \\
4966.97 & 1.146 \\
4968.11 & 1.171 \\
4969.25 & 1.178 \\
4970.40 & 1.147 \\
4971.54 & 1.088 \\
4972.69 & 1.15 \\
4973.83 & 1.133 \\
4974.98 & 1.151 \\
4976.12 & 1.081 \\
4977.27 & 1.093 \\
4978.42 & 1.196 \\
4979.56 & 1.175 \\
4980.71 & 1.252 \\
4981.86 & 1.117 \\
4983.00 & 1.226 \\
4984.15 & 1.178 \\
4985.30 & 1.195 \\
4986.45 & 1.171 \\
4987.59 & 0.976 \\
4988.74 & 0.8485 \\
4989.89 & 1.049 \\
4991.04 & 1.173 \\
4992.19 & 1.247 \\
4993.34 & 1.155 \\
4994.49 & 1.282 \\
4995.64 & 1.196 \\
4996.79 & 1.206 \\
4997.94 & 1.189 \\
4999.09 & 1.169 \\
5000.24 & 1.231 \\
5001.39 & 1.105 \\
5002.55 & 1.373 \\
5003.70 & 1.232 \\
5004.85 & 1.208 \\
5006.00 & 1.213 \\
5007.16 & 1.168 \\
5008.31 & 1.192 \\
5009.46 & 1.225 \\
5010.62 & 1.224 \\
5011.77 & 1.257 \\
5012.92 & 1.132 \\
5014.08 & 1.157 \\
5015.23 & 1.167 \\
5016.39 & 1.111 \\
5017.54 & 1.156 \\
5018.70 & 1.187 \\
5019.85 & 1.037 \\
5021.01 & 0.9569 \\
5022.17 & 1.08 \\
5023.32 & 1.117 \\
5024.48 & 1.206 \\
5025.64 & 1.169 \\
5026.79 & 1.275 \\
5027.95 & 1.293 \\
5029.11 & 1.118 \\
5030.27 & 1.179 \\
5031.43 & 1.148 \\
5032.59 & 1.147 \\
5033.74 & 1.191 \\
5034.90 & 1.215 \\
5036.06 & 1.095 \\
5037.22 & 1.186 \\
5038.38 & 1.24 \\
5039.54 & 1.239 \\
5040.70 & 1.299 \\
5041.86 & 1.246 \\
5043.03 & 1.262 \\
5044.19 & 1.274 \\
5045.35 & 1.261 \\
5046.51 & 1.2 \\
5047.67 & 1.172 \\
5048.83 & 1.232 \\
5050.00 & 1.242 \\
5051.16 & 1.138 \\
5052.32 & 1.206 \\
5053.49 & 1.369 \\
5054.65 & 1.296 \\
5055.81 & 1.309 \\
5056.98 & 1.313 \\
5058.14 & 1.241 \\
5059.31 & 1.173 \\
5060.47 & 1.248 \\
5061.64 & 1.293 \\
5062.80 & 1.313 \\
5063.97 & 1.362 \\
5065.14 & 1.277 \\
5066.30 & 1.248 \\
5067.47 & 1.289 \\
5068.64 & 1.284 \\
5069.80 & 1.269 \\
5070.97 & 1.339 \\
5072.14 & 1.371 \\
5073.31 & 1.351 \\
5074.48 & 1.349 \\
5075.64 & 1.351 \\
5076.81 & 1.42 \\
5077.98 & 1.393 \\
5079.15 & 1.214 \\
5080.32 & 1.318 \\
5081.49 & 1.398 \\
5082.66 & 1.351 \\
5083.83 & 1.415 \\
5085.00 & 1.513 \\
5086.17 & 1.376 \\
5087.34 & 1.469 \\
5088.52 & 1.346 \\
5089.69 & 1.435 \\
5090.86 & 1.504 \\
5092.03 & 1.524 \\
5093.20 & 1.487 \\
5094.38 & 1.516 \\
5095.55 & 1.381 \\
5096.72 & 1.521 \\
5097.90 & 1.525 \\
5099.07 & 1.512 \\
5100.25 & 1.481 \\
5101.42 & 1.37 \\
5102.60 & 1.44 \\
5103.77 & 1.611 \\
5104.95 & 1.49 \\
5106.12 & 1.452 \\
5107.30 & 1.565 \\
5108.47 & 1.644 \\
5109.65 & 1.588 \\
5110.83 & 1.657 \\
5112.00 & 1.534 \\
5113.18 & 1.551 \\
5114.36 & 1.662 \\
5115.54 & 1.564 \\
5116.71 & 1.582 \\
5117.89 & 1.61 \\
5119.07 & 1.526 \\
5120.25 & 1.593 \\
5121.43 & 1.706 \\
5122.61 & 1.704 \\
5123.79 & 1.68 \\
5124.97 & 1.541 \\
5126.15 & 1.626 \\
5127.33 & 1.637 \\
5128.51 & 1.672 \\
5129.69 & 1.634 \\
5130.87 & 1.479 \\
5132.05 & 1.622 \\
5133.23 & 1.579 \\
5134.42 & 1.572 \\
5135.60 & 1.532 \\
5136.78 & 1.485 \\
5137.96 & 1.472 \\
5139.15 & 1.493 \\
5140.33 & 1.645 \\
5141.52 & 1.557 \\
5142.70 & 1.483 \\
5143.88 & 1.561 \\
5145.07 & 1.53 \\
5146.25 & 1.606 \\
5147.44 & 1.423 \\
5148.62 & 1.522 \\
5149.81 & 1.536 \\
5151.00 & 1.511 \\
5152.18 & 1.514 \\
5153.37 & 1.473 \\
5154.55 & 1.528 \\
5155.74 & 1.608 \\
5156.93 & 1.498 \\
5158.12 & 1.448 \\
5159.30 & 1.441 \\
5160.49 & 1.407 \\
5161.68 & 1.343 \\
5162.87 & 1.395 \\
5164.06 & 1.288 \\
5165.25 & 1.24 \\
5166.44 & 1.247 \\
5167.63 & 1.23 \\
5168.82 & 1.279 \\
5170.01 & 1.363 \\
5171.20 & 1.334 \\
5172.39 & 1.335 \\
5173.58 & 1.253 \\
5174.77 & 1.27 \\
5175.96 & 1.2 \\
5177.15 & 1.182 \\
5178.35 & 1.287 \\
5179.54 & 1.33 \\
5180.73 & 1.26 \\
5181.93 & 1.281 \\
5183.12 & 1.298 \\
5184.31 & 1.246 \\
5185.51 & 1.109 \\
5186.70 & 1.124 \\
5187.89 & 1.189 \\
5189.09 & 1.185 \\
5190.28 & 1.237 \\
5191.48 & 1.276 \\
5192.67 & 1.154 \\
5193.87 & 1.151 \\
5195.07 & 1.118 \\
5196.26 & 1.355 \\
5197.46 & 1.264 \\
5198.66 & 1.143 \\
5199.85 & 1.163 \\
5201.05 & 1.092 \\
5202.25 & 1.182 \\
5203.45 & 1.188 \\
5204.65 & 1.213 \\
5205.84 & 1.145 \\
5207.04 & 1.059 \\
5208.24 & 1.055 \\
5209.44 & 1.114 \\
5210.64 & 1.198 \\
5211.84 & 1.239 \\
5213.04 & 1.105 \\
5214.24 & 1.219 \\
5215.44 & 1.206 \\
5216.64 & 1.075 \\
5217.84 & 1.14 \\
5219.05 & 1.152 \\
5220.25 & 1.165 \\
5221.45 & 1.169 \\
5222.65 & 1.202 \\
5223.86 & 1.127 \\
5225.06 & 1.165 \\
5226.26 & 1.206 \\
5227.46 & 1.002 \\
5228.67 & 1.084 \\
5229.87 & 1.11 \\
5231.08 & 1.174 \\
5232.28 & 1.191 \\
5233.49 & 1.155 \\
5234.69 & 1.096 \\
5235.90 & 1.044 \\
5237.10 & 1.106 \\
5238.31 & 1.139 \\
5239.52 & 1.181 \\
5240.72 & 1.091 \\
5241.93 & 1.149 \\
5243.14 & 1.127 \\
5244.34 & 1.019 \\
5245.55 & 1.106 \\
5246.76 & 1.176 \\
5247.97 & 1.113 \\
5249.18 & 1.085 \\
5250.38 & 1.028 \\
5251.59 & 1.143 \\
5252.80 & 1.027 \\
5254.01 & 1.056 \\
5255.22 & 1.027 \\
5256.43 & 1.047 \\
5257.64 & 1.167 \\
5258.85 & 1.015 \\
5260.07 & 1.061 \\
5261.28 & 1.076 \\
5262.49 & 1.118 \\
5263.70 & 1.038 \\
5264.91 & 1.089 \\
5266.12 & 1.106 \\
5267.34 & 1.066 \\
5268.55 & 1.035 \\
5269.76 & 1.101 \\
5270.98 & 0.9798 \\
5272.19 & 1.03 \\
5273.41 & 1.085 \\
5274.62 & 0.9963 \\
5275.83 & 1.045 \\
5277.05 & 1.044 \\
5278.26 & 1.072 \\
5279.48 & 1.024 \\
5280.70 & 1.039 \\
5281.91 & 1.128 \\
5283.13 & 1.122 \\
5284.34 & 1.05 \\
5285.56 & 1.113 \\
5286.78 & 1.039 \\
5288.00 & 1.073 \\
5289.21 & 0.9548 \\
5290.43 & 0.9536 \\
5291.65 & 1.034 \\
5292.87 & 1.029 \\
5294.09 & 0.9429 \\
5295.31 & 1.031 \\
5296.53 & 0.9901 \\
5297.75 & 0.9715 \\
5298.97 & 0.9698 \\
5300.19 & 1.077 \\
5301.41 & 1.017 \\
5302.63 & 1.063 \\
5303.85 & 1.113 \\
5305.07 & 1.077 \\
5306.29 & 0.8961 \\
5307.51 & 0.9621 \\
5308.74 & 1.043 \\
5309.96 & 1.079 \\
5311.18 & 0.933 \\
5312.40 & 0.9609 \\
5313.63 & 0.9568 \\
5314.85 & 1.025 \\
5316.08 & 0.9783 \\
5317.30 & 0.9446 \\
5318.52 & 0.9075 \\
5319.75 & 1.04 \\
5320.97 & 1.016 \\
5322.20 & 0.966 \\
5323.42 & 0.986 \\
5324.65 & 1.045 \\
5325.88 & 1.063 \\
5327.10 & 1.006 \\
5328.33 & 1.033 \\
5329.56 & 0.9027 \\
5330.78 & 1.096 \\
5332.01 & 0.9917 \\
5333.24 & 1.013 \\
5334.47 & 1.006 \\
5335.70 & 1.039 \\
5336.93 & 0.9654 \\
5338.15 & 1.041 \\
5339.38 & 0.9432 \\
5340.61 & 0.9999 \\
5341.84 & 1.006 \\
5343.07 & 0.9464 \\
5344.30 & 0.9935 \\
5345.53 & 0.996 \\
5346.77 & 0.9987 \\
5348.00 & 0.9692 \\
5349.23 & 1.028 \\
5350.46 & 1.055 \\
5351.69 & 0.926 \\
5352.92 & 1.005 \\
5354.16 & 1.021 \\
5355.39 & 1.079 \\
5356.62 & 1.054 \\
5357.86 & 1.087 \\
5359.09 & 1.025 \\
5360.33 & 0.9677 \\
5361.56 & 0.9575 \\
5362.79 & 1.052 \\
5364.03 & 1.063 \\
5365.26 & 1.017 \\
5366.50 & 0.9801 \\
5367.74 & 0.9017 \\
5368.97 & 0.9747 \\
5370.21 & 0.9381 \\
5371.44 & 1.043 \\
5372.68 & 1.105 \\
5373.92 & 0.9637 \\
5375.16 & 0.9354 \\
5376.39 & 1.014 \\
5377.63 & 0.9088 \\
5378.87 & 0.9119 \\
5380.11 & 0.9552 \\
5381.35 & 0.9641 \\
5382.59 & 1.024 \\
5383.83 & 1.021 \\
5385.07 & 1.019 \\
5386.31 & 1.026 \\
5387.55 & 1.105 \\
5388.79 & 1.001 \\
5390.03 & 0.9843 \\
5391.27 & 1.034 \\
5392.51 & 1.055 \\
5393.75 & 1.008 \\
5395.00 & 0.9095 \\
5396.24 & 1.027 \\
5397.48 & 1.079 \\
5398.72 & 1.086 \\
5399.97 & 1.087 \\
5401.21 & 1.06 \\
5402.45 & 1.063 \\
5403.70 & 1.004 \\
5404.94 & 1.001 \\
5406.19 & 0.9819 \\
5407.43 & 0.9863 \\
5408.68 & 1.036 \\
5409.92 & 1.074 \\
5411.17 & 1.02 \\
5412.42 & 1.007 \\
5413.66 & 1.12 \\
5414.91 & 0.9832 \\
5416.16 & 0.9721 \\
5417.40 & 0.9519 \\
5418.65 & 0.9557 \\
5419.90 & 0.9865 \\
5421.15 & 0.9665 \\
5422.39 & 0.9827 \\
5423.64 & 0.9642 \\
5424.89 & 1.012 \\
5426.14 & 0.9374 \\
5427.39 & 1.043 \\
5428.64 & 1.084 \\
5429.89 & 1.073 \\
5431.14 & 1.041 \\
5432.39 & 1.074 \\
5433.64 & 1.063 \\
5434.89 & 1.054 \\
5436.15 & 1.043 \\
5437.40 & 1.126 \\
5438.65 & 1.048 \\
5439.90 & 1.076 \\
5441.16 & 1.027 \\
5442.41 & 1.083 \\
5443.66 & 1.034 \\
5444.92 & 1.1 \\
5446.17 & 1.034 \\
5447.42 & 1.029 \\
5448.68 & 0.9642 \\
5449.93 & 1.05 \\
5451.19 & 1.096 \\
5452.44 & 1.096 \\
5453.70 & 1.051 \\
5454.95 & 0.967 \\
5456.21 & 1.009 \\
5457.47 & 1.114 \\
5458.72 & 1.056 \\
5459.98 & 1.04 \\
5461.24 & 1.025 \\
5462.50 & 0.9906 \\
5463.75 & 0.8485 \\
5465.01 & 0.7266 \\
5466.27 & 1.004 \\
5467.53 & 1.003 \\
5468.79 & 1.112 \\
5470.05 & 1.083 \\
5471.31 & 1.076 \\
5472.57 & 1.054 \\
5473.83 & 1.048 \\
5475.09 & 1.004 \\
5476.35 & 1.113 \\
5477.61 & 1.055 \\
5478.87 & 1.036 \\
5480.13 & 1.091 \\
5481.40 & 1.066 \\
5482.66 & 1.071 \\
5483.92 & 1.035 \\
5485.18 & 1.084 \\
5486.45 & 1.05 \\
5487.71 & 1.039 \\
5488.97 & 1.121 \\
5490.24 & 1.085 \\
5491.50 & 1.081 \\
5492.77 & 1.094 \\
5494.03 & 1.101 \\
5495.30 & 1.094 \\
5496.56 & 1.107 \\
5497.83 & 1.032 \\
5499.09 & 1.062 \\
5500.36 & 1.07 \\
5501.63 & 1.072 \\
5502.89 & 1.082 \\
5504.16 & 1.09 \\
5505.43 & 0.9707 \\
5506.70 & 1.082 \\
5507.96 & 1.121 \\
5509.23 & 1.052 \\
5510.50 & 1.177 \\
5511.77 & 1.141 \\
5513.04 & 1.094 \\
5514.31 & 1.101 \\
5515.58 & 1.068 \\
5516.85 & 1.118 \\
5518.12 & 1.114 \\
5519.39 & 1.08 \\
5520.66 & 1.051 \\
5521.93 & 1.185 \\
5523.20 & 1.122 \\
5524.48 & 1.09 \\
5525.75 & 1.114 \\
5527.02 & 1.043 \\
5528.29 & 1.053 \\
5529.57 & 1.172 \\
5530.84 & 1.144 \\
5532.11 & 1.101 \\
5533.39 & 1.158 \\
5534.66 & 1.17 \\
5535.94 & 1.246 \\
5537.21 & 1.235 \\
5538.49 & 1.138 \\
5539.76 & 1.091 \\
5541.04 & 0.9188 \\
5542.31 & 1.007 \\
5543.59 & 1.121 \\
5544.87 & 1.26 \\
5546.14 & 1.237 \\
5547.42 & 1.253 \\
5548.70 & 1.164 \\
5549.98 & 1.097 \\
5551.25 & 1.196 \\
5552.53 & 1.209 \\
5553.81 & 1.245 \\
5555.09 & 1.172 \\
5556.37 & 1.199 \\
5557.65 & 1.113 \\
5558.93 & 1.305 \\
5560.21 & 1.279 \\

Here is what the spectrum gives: 0.11 mag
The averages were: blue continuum 1.2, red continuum 1.07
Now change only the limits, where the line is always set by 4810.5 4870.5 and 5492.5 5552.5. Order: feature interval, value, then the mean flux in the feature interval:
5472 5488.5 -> 0.06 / 1.06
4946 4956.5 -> 0.07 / 1.17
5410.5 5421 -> 0.14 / 0.998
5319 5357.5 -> 0.15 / 1.01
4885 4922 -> -0.05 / 1.32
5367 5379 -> 0.18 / 0.972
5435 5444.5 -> 0.07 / 1.06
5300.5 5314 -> 0.15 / 1.01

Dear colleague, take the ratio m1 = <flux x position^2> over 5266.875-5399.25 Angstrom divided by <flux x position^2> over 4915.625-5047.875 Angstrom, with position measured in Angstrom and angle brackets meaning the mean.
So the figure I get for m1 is 0.98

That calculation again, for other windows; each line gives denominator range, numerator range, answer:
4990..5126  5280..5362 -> 0.84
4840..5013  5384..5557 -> 1.07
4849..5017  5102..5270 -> 1.17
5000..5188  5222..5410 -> 0.83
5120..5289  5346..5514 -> 0.90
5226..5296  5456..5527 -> 1.08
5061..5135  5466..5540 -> 0.86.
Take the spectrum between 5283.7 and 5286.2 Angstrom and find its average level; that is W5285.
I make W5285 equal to 1.08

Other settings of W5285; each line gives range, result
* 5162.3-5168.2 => 1.28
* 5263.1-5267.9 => 1.07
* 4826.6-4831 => 1.23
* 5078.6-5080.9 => 1.27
